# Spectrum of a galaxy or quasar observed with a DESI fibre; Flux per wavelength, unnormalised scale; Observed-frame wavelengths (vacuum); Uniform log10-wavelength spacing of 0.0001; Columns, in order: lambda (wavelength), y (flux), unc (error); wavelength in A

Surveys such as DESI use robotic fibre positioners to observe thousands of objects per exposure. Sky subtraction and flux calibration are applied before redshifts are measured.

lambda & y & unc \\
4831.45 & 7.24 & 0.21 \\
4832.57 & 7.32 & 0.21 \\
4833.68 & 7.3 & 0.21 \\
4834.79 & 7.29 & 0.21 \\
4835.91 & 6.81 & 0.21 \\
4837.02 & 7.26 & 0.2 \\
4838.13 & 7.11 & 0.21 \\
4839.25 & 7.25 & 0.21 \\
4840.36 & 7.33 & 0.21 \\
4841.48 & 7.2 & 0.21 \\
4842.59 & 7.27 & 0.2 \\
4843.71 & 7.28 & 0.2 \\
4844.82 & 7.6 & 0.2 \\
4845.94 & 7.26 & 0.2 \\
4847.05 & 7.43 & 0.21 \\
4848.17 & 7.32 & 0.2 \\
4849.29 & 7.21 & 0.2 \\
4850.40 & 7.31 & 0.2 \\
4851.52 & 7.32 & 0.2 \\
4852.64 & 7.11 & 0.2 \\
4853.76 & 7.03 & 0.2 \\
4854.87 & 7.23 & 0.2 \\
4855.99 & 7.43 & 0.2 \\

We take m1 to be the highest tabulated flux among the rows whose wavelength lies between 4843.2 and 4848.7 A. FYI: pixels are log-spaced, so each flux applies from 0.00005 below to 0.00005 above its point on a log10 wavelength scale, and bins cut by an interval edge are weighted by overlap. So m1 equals 7.6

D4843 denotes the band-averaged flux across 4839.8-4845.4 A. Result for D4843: 7.34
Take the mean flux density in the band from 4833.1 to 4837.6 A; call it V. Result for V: 7.18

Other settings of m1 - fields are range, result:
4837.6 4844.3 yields 7.33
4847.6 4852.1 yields 7.32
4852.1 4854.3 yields 7.11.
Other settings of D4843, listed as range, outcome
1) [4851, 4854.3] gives 7.14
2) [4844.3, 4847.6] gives 7.43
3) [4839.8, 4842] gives 7.26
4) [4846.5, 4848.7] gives 7.36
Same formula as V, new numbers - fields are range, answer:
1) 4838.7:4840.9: 7.3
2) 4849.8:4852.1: 7.31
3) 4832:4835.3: 7.3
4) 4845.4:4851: 7.31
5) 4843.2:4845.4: 7.45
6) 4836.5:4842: 7.23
